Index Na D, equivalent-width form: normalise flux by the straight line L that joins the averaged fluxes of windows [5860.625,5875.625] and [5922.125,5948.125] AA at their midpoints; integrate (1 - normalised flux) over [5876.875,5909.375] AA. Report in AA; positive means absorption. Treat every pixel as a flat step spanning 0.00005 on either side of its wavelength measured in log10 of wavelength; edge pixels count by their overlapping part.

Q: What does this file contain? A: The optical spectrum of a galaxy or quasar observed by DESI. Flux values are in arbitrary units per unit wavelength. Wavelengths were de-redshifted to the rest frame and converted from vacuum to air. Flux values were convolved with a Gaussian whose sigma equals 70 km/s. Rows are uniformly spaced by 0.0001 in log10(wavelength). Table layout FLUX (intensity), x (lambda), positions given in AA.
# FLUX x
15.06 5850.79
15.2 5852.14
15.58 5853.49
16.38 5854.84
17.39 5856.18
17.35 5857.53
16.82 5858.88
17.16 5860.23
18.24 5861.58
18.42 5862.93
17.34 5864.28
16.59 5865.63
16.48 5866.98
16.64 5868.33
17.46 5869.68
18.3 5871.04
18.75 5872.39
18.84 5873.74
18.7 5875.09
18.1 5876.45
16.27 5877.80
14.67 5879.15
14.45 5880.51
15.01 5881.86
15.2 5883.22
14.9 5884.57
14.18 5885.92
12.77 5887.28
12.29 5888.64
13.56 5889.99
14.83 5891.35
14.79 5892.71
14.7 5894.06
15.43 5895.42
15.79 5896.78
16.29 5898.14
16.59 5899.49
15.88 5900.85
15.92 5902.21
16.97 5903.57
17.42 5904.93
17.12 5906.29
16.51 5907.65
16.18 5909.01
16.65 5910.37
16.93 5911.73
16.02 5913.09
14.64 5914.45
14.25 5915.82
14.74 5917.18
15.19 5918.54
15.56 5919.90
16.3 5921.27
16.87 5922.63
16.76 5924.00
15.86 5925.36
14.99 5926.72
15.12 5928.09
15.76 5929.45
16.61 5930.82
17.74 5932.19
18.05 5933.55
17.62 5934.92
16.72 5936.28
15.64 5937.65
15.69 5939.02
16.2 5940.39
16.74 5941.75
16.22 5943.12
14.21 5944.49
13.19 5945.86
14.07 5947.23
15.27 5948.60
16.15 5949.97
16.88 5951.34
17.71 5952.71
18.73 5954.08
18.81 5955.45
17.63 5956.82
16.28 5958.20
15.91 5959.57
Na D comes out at 3.3 AA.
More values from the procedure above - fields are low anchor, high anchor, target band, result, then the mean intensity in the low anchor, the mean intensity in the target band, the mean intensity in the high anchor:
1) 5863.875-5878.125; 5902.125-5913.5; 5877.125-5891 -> 2.4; 17.6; 14.3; 16.7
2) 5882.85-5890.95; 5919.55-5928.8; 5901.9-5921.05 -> -1.0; 13.8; 16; 15.9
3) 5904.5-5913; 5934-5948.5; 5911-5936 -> 0.2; 16.7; 16.1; 15.7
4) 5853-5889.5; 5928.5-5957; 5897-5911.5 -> -0.1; 16.4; 16.5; 16.4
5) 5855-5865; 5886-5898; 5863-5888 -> -0.7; 17.5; 16.4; 14.3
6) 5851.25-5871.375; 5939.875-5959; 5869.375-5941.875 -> 2.8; 17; 16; 16.3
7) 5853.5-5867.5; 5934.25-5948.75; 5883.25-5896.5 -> 1.9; 17.2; 14.3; 15.6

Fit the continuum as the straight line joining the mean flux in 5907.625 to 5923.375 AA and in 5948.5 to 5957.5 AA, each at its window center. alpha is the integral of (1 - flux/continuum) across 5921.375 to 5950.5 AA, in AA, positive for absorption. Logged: 1.2 AA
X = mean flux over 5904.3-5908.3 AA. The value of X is 17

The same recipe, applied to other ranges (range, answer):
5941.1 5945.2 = 15.7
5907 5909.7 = 16.4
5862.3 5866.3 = 17.4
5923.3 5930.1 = 15.7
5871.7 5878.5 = 18.1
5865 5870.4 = 16.8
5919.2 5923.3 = 16.2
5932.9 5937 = 17.4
